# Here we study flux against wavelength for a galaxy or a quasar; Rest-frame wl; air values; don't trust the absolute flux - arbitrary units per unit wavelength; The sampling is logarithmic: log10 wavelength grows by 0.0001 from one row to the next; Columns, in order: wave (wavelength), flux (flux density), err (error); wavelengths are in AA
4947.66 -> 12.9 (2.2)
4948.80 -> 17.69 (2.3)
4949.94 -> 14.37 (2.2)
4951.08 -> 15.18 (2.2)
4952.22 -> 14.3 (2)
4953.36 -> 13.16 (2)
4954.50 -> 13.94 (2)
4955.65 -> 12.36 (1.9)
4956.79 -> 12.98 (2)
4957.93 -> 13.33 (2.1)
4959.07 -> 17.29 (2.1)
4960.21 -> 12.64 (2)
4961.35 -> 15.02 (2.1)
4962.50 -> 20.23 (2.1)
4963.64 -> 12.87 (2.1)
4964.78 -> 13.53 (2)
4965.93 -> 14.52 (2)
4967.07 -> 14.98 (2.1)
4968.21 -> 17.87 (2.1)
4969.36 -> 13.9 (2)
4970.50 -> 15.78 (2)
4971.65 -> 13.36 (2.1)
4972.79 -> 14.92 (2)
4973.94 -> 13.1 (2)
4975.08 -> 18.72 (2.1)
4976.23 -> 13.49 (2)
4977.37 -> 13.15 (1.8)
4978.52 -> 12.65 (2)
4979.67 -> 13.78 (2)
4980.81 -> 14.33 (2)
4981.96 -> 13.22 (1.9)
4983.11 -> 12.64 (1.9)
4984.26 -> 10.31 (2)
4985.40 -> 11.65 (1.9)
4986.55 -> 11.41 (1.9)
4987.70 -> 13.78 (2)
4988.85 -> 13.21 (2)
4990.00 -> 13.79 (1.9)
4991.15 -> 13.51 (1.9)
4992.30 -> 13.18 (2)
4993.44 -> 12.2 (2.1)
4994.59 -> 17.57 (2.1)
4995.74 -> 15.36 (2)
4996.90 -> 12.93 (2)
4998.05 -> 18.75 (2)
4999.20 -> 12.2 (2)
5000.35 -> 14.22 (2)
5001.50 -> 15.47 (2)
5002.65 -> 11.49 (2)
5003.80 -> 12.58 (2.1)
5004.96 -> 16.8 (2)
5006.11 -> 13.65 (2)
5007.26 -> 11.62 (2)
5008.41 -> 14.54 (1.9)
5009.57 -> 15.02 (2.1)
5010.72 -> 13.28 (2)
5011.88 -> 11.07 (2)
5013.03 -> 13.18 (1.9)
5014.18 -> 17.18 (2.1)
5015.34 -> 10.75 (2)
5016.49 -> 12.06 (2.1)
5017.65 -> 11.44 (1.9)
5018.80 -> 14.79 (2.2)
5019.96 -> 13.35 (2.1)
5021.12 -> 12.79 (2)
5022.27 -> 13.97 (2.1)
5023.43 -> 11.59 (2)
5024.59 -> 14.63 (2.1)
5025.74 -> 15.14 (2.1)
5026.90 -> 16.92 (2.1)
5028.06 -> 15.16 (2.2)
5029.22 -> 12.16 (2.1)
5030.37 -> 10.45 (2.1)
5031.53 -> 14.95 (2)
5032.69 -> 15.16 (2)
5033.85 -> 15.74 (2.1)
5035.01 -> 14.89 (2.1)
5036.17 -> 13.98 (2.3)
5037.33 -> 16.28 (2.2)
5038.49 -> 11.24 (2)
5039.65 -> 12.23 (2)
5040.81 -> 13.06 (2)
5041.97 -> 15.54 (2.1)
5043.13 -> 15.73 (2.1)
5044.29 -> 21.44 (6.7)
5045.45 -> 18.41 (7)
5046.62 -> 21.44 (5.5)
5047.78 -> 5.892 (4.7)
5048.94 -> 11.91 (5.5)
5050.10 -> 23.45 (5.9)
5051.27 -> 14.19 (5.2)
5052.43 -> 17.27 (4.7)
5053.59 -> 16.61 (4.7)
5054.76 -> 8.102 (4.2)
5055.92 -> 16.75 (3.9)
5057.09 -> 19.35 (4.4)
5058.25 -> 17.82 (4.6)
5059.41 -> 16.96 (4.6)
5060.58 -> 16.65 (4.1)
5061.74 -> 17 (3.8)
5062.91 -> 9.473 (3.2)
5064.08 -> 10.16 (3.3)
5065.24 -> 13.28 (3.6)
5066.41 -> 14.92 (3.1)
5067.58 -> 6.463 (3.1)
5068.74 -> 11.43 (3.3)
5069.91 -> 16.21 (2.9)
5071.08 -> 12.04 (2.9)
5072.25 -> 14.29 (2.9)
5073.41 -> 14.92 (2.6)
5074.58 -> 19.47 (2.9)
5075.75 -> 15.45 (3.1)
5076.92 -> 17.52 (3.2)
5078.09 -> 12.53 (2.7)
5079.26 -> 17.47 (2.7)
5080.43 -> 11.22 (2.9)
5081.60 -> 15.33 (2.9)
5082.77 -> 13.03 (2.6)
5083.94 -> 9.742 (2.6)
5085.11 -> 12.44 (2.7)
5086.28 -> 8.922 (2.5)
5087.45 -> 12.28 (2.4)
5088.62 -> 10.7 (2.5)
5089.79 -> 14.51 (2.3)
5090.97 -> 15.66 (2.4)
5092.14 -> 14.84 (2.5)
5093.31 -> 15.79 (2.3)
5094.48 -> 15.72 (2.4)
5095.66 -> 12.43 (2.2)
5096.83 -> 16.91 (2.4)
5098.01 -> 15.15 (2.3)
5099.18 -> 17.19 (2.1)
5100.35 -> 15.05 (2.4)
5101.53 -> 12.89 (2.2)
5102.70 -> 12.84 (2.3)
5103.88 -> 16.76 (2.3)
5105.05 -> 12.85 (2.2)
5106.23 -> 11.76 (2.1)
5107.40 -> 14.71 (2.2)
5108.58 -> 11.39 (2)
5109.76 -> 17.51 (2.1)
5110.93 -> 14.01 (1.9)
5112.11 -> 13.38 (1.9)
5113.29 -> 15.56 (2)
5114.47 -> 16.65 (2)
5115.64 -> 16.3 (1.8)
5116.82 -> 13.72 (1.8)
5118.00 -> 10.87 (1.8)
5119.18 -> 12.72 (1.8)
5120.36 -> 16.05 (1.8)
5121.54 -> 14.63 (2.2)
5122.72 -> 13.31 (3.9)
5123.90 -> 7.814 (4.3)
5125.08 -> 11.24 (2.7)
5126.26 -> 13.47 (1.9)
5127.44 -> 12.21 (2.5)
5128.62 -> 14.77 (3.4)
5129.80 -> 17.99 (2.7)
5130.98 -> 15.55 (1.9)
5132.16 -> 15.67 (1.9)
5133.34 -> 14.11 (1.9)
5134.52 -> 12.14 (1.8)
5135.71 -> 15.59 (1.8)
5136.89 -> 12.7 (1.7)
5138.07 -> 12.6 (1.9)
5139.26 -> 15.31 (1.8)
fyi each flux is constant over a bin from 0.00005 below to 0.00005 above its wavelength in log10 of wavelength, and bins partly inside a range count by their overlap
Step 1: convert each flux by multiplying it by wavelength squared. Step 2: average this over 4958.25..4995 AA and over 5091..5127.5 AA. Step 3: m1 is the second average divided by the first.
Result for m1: 1.05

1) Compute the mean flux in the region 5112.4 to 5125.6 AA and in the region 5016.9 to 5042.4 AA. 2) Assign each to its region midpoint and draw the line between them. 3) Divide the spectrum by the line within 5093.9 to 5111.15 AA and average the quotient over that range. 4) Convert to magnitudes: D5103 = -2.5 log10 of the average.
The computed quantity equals -0.07 mag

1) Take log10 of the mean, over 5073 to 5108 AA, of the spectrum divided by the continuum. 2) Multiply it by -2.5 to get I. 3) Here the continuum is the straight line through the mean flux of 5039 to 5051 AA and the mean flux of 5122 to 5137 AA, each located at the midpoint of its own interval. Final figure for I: 0.03 mag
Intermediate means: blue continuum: 15.8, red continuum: 13.6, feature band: 14.2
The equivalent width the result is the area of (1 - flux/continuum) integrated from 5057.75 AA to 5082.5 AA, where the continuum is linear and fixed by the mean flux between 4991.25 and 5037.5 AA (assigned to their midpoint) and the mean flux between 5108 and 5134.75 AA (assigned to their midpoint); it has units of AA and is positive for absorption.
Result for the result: -0.6 AA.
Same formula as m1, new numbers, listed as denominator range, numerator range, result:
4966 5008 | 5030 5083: 1.09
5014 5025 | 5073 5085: 1.14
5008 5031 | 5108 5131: 1.07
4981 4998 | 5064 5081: 1.08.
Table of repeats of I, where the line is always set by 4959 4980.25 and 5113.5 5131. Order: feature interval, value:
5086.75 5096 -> 0.00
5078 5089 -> 0.14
